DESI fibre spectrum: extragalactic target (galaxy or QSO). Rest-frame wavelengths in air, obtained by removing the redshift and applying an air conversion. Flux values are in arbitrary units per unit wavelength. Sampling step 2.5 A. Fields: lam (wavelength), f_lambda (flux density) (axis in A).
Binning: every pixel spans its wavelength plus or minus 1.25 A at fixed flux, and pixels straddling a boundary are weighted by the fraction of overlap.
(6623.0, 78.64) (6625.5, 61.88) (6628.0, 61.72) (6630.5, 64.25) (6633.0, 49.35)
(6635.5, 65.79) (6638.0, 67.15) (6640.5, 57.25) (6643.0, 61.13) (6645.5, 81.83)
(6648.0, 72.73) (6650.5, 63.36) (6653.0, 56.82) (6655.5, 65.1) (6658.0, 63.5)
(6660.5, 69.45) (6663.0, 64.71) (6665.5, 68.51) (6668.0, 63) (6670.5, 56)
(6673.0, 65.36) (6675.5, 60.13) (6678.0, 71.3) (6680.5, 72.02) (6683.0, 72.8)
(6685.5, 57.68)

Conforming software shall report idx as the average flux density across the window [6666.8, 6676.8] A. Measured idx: 61.2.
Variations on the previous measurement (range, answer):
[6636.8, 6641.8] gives 62.1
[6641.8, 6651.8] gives 69.7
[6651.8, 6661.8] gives 63.8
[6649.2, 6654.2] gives 60.2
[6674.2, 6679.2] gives 65.7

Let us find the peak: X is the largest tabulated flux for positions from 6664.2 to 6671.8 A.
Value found 68.51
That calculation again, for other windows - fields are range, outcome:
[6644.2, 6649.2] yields 81.83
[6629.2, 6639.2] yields 67.15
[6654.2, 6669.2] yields 69.45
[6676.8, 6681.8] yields 72.02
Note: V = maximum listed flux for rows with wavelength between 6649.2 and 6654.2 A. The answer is 63.36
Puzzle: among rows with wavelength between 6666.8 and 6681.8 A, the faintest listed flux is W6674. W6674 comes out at 56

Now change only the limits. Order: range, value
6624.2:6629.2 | 61.72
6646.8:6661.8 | 56.82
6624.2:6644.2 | 49.35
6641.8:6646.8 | 61.13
